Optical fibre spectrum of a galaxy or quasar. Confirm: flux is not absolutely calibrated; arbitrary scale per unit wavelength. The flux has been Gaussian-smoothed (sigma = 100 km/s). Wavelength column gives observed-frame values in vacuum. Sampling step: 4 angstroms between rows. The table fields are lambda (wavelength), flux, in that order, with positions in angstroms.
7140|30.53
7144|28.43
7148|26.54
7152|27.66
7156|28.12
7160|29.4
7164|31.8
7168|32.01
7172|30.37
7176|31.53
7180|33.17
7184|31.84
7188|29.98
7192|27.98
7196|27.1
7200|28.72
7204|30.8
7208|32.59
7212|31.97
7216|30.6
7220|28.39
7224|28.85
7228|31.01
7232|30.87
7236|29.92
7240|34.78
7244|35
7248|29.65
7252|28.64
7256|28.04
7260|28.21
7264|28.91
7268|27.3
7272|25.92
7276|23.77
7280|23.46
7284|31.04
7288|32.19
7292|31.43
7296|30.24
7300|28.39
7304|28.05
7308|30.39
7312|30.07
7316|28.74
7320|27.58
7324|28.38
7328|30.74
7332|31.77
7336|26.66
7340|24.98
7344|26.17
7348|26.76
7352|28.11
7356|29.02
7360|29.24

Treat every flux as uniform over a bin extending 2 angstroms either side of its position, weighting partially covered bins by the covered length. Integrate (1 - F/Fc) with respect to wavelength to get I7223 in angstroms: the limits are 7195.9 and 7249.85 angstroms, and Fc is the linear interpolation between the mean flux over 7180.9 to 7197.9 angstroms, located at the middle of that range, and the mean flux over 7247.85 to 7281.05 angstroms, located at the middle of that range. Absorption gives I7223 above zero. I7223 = -4.7 angstroms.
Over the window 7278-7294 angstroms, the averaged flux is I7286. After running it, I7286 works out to 29.5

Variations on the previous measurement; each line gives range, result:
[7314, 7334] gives 29.4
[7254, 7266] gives 28.4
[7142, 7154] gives 27.5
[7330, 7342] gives 27.8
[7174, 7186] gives 32.2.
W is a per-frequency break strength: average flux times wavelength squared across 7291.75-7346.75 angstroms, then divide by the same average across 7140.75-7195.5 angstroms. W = 1.0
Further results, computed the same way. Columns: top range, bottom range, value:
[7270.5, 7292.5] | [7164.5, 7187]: 0.90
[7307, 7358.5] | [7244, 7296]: 1.01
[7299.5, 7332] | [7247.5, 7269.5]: 1.05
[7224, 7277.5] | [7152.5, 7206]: 1.00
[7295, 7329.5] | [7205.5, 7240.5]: 0.97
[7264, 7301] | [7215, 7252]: 0.93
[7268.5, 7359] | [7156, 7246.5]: 0.95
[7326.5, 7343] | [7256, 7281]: 1.09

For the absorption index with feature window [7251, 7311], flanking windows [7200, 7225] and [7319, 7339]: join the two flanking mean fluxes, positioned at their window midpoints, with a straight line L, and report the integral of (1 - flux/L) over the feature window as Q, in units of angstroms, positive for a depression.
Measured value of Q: 2.3 angstroms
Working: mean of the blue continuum 30.5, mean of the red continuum 28.9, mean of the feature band 28.4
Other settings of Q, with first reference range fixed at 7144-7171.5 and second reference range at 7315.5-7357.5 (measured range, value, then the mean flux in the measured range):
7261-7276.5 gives 0.9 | 26.8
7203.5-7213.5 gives -1.0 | 31.9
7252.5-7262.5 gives 0.1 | 28.2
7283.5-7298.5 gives -1.5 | 31.1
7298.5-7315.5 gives -0.6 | 29.2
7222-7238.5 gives -0.9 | 30.3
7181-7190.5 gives -0.6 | 31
